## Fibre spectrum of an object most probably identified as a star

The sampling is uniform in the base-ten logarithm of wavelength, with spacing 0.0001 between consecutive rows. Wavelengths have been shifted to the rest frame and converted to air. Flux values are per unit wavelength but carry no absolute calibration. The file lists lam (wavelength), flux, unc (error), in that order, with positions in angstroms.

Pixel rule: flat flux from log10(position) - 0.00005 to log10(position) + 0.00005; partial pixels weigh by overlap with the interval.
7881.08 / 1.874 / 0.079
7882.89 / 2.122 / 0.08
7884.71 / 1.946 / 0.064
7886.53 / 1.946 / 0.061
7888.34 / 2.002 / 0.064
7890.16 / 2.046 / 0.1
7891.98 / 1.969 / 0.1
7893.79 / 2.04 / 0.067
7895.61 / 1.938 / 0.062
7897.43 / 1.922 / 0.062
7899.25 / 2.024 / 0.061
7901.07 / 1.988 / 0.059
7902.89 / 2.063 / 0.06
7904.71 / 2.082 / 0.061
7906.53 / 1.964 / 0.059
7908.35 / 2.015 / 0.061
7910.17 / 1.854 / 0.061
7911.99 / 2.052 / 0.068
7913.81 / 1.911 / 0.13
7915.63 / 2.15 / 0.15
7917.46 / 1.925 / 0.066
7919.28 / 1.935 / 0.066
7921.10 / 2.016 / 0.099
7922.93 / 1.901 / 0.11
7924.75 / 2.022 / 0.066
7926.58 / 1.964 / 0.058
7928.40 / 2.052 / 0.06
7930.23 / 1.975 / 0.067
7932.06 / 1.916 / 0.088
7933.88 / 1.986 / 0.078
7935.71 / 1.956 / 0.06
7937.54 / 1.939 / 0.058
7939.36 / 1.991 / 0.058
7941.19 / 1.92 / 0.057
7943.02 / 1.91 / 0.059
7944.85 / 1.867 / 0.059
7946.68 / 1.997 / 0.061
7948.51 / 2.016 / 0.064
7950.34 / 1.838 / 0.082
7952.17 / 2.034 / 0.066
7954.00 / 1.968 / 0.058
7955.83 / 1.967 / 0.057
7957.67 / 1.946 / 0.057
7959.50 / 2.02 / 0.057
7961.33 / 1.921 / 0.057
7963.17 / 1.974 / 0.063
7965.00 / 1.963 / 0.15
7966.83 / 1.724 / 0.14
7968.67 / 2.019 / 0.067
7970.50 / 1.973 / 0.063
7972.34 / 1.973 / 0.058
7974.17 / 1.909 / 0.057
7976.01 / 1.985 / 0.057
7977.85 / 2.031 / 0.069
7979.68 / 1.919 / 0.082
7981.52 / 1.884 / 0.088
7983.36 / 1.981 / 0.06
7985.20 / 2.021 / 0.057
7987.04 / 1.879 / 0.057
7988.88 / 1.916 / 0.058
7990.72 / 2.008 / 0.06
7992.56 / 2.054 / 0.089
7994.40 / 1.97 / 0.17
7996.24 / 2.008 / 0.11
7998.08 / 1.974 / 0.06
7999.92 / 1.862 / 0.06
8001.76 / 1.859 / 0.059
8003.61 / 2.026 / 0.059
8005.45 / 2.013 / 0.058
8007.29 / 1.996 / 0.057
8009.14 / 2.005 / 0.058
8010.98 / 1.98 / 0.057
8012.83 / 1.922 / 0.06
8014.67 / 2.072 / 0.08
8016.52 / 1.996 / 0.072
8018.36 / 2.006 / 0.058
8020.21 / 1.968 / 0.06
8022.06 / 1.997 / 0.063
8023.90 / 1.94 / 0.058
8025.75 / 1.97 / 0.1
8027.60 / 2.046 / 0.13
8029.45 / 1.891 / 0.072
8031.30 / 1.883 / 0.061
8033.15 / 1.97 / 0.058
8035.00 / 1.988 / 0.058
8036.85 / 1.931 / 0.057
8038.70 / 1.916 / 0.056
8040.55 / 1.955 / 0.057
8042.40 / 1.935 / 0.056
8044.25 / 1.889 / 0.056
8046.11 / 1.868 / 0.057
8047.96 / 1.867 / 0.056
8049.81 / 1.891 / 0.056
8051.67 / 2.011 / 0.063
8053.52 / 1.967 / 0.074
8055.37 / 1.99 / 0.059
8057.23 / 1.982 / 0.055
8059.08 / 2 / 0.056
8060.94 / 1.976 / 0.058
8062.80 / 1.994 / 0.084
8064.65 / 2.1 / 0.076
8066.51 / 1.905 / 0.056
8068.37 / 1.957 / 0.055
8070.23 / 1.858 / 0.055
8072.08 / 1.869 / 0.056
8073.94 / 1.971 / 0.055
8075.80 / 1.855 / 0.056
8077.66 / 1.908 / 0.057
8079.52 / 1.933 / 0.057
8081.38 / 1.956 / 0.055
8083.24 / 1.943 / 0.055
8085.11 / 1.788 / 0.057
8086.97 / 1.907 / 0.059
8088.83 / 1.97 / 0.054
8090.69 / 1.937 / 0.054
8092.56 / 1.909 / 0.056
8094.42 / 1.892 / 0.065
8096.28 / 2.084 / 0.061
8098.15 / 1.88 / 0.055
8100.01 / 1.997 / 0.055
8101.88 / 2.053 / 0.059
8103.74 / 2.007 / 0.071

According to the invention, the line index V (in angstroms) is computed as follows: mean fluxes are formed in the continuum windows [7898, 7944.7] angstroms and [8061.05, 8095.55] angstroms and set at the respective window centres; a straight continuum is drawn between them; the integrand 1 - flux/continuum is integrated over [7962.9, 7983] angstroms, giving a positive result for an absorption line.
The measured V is 0.21 angstroms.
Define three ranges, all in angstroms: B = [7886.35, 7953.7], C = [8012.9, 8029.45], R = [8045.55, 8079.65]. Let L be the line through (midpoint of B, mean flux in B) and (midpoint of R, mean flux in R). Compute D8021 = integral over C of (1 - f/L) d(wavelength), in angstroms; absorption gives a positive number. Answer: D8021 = -0.3 angstroms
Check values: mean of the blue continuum 1.98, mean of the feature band 1.99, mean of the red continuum 1.94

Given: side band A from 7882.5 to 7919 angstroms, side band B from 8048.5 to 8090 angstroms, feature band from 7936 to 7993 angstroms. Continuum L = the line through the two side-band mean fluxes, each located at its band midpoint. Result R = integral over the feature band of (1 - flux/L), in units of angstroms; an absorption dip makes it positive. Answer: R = 0.6 angstroms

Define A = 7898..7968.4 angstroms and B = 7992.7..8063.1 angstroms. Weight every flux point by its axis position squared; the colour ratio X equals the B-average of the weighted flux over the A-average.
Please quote 1.02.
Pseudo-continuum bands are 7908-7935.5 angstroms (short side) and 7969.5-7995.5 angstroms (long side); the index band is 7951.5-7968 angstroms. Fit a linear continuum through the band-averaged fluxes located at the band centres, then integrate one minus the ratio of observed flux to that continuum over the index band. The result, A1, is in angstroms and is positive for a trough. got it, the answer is 0.20 angstroms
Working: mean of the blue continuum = 1.98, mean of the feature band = 1.95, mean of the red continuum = 1.97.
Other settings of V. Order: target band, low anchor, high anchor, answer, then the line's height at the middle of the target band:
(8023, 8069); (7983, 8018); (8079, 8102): 0.1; 1.96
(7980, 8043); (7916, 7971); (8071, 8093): -1.0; 1.93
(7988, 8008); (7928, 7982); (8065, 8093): -0.3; 1.94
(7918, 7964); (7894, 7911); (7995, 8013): 0.4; 1.98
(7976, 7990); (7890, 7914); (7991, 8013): 0.2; 1.98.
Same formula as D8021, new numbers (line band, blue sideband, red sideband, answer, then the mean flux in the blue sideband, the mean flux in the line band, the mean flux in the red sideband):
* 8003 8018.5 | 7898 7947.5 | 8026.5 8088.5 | -0.4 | 1.98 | 2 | 1.94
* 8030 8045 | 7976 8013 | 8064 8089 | 0.1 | 1.97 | 1.93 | 1.92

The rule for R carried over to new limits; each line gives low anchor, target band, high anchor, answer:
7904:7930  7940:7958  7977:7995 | 0.3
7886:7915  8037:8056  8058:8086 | 0.1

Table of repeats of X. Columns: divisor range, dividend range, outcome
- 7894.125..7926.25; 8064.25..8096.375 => 1.01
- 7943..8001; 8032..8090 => 1.01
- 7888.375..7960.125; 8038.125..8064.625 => 1.02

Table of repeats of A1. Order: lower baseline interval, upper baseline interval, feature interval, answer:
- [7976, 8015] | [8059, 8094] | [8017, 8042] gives -0.1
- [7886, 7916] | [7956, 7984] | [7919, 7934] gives 0.0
